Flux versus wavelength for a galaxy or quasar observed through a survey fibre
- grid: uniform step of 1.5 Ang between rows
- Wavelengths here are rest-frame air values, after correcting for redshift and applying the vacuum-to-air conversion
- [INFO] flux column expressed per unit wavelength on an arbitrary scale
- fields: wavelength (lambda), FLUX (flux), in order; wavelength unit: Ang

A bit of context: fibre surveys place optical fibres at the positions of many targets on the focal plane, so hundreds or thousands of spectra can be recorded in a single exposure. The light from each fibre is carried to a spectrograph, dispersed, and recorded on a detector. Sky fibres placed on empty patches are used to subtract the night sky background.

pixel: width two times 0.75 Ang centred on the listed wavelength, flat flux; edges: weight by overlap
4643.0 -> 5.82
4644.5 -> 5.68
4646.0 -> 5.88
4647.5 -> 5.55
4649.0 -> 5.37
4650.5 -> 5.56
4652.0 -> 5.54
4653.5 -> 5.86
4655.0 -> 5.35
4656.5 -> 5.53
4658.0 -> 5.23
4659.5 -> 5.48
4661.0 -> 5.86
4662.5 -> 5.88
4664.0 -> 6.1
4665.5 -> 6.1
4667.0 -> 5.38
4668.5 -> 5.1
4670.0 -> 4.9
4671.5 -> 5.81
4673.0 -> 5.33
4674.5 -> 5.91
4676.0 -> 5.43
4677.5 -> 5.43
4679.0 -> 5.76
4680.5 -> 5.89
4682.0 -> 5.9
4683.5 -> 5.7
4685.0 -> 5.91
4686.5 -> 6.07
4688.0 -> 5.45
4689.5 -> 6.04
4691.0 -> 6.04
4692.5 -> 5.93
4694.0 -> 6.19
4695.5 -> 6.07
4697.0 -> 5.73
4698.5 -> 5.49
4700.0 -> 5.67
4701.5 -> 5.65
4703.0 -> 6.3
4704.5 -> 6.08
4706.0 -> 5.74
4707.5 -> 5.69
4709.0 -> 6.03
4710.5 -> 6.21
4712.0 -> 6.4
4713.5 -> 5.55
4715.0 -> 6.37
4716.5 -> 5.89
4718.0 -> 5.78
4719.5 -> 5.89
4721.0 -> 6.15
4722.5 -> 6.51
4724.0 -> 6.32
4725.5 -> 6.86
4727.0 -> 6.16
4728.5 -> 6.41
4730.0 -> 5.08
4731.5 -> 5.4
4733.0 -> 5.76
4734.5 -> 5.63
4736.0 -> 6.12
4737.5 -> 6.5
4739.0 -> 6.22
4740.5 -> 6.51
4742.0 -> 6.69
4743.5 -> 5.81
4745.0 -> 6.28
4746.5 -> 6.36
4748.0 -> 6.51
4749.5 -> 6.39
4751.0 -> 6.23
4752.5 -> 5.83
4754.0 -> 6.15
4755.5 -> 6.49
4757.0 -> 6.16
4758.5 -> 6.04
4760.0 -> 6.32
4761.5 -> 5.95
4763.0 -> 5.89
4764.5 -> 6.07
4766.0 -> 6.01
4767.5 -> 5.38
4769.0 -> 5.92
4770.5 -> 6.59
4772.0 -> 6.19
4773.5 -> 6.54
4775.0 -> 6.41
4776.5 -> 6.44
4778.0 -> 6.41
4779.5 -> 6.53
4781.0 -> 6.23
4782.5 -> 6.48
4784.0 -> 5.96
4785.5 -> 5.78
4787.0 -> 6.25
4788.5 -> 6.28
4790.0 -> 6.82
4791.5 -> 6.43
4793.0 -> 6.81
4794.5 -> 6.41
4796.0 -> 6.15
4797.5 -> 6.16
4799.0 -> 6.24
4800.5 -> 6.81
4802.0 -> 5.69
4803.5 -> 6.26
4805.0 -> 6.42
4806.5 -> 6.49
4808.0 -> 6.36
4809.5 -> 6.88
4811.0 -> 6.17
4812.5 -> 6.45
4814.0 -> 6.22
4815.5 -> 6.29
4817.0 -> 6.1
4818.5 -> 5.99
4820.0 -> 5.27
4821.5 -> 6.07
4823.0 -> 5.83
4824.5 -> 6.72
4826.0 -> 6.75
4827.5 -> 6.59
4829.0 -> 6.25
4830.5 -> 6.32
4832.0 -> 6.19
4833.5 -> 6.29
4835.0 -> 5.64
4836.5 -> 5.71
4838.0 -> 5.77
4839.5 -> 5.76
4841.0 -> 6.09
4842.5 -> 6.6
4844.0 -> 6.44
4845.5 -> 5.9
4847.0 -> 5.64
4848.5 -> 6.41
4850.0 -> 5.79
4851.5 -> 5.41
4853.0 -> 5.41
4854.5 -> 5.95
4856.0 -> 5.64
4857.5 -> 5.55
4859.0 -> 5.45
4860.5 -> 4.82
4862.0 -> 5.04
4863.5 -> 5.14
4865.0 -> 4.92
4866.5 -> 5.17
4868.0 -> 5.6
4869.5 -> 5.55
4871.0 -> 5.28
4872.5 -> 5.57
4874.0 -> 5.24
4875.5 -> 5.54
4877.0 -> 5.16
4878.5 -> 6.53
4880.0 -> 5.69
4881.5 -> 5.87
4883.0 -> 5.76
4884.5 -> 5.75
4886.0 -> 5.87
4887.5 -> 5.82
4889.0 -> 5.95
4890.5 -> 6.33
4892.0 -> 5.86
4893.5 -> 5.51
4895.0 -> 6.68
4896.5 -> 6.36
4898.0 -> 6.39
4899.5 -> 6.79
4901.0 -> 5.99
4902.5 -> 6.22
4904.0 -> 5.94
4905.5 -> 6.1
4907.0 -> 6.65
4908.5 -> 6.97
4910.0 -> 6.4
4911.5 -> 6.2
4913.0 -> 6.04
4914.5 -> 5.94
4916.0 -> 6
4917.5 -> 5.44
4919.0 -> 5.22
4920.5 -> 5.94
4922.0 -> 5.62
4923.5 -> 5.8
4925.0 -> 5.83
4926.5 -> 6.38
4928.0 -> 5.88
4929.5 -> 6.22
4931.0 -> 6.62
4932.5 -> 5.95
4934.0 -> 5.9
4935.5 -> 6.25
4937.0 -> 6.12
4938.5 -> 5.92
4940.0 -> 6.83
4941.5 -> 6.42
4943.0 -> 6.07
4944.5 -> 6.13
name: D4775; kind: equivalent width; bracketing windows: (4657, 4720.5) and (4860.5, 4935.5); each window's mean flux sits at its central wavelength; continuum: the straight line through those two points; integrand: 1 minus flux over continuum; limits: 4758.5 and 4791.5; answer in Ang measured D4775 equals -2.2 Ang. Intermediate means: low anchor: 5.79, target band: 6.21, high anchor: 5.88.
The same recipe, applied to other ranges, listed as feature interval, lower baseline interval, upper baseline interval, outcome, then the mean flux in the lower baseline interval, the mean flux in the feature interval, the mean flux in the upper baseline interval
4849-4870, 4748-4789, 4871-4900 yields 2.0 Ang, 6.19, 5.4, 5.91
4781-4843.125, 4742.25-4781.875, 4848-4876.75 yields -4.5 Ang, 6.2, 6.24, 5.43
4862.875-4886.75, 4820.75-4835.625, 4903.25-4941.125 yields 2.5 Ang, 6.27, 5.54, 6.09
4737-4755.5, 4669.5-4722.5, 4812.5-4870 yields -1.4 Ang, 5.85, 6.3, 5.86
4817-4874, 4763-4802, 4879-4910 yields 3.7 Ang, 6.27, 5.79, 6.13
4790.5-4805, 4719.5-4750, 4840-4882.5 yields -1.1 Ang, 6.17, 6.34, 5.62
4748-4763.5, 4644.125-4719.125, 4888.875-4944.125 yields -0.8 Ang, 5.76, 6.17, 6.13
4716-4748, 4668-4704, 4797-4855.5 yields -1.4 Ang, 5.74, 6.12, 6.13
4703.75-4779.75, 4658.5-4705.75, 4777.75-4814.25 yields -0.8 Ang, 5.76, 6.13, 6.35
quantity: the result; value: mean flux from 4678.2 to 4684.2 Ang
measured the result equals 5.81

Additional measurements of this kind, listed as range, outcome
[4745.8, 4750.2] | 6.42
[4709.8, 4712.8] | 6.29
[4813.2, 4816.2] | 6.26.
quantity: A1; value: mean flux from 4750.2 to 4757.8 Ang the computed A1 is 6.17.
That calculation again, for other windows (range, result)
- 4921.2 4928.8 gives 5.9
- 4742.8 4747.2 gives 6.15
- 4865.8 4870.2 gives 5.44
